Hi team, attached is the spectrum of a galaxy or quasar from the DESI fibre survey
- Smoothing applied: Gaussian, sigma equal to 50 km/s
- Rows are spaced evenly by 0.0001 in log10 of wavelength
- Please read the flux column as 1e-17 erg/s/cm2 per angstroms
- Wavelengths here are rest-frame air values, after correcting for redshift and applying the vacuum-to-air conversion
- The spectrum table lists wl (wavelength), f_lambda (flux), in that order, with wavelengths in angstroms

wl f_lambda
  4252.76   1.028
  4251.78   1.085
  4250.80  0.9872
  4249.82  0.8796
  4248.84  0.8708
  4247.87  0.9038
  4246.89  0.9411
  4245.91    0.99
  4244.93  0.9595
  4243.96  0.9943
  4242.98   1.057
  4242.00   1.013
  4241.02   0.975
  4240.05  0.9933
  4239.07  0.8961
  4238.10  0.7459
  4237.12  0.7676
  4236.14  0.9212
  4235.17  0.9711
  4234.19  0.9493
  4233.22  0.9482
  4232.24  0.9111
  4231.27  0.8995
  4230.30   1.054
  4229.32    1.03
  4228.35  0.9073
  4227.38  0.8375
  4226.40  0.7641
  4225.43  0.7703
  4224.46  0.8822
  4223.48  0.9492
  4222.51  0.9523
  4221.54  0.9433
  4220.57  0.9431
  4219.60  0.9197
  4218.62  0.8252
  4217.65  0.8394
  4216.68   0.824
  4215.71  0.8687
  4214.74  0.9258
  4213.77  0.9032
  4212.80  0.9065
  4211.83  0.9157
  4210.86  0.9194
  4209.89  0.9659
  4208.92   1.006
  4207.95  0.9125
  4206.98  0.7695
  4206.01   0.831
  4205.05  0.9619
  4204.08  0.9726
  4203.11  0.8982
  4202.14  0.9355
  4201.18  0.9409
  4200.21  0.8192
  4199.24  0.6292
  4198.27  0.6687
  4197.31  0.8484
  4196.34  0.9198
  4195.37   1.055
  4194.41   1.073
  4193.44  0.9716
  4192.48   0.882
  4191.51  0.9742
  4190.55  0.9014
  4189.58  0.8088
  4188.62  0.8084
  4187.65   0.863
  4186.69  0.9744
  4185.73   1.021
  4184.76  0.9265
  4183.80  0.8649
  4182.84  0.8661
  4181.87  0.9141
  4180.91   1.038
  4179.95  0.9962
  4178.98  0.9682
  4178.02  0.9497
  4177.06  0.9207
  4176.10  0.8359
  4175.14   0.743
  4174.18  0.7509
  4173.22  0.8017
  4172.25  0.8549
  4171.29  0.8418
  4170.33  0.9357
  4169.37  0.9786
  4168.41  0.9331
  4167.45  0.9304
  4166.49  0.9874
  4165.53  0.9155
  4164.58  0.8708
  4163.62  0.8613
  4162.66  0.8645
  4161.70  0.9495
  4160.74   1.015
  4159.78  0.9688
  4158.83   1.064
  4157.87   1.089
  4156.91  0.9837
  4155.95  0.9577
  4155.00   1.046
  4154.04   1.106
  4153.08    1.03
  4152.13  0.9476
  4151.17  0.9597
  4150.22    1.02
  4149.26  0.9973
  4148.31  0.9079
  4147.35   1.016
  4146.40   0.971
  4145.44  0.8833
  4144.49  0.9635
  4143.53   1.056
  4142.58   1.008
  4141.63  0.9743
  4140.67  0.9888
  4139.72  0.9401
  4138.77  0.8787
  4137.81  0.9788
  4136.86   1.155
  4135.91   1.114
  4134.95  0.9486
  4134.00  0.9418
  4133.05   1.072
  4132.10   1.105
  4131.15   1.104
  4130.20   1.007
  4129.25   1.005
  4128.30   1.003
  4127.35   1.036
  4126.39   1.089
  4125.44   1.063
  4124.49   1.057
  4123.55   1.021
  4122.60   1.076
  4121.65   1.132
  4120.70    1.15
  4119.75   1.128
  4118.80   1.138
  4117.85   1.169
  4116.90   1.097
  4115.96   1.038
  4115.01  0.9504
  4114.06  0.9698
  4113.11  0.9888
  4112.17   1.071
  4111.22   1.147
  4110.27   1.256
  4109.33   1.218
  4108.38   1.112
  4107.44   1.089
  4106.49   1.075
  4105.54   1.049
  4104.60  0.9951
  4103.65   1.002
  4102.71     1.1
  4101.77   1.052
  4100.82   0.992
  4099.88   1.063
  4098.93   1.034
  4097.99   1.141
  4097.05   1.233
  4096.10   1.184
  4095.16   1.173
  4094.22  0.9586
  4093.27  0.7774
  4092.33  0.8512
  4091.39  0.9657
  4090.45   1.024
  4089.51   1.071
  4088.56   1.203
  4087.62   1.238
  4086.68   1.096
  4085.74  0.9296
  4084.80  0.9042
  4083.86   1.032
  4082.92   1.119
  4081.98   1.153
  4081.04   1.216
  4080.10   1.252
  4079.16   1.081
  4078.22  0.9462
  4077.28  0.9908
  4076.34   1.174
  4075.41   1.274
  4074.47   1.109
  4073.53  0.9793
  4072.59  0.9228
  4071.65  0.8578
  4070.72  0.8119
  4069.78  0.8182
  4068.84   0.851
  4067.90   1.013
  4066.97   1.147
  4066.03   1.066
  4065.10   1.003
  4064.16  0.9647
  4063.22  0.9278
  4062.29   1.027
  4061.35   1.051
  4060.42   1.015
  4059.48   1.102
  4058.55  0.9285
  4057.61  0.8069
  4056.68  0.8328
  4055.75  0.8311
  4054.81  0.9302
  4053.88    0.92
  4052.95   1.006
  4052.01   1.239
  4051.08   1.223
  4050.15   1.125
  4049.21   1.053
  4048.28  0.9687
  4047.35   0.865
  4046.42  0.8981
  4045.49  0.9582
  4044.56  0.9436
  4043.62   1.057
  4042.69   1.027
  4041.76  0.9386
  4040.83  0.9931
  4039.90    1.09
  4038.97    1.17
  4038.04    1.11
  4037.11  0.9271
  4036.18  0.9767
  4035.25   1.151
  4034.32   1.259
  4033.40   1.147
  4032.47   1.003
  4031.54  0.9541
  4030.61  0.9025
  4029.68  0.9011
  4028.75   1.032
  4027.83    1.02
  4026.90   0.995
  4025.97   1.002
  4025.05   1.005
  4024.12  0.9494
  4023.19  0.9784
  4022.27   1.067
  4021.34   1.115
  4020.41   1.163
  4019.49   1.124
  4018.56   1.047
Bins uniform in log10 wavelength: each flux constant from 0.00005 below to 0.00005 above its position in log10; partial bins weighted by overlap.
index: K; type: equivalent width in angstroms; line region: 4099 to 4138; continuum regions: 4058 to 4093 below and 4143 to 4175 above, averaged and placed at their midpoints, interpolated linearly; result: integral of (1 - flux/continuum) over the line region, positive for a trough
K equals -3.1 angstroms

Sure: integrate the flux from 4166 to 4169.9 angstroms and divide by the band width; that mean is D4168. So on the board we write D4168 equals 0.957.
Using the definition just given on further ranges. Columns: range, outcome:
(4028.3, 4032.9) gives 0.956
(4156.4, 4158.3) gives 1.03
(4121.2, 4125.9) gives 1.07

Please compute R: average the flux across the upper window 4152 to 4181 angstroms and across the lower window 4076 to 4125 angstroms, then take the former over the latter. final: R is 0.87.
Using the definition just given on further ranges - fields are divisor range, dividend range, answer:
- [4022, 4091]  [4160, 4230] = 0.88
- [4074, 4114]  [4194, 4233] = 0.83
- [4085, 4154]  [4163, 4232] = 0.86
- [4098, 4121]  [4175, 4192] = 0.85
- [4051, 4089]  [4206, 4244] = 0.89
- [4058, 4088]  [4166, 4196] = 0.89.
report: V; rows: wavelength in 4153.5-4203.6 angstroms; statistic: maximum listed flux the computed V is 1.106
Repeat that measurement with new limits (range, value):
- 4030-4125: 1.274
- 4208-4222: 1.006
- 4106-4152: 1.256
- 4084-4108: 1.238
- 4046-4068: 1.239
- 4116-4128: 1.169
